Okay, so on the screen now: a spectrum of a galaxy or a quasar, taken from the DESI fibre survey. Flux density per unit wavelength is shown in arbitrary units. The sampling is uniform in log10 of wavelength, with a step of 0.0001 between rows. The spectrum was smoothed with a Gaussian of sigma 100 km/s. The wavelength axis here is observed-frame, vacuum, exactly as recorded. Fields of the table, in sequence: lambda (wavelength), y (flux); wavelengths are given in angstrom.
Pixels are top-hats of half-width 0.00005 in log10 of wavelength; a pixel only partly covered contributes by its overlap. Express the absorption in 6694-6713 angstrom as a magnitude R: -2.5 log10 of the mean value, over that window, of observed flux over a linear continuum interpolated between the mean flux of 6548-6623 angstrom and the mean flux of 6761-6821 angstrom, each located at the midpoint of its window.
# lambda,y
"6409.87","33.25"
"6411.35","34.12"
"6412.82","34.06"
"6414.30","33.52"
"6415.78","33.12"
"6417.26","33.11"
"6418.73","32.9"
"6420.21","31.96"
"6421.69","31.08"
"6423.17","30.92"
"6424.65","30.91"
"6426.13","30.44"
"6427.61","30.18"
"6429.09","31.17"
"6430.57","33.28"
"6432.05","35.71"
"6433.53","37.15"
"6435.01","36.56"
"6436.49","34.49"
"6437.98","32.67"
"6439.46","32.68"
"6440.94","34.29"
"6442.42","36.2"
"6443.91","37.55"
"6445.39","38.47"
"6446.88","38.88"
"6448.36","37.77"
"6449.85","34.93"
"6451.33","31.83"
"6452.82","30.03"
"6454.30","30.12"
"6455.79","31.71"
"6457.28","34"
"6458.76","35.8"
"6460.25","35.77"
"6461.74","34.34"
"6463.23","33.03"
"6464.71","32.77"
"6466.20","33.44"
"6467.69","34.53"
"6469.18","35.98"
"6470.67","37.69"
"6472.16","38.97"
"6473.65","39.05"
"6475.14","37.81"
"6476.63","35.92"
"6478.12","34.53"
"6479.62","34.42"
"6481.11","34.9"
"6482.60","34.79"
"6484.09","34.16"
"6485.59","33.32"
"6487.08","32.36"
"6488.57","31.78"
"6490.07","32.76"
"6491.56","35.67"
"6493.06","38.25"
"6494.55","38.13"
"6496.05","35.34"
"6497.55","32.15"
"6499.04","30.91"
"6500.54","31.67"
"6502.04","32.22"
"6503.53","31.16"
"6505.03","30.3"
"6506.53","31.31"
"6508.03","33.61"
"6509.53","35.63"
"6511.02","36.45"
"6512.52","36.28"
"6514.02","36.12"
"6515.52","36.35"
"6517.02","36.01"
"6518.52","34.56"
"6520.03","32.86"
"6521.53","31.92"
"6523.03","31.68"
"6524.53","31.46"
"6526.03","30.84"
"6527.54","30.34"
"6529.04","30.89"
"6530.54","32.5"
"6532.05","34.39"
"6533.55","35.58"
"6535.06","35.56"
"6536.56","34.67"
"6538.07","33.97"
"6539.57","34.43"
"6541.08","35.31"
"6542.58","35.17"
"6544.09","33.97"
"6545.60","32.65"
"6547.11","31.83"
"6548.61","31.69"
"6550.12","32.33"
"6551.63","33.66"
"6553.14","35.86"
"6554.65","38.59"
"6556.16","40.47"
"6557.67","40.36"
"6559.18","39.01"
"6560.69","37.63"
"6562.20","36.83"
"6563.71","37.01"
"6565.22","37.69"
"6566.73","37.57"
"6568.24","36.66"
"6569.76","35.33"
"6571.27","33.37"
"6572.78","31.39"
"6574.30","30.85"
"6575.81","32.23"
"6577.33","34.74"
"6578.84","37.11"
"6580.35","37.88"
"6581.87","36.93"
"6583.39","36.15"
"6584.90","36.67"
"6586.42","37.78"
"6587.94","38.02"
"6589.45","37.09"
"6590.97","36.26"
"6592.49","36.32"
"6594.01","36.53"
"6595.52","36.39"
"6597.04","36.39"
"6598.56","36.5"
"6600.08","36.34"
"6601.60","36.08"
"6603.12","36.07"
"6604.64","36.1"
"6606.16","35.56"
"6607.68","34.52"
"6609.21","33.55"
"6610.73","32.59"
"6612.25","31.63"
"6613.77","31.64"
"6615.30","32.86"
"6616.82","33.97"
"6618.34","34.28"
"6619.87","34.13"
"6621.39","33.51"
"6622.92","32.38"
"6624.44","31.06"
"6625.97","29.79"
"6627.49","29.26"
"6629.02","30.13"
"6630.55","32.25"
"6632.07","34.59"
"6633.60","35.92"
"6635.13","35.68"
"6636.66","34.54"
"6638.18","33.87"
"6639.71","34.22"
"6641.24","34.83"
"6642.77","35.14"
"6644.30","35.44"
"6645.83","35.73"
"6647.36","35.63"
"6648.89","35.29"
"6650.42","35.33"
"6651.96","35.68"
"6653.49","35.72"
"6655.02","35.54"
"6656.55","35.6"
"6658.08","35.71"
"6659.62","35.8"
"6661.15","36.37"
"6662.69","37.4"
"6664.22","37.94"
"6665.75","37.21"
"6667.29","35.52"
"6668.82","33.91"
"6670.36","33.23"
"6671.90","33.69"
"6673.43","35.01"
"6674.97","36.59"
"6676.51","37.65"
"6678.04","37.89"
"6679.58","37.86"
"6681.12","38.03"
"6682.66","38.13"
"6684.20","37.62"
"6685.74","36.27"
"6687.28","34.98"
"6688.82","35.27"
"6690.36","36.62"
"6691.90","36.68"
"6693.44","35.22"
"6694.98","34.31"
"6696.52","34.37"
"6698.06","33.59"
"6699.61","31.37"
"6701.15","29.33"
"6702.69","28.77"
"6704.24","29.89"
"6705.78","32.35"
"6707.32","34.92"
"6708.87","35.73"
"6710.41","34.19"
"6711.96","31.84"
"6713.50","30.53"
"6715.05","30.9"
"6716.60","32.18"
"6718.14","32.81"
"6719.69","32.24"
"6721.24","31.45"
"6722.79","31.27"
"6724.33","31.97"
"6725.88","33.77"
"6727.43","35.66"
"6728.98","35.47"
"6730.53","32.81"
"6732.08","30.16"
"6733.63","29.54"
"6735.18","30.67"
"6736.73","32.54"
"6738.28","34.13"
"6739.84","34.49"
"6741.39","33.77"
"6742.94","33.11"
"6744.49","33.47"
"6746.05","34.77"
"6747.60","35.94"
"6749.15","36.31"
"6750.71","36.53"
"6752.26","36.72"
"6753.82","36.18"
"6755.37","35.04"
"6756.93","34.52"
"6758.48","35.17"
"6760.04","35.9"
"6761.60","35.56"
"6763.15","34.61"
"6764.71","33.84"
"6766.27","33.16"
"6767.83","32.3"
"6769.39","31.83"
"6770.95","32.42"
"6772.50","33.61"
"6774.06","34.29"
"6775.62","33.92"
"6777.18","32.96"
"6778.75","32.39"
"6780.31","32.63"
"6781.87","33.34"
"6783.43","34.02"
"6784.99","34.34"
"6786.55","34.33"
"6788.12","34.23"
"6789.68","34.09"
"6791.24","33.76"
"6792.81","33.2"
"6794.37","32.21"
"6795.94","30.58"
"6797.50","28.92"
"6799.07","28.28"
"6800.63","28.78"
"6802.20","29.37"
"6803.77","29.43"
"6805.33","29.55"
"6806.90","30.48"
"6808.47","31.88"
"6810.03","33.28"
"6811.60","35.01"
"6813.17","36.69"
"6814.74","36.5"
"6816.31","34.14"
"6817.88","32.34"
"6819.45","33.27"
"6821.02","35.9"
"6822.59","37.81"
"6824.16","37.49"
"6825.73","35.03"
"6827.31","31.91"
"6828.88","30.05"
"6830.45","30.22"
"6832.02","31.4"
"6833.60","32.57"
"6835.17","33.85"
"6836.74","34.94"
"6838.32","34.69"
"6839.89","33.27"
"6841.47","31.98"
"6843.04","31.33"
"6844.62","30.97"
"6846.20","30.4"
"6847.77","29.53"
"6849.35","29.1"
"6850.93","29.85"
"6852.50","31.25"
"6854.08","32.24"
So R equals 0.05 mag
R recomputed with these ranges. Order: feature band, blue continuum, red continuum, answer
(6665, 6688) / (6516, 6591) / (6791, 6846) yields -0.074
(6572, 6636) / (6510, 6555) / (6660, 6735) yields -0.015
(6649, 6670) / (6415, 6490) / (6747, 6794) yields -0.053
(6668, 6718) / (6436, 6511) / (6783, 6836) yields -0.031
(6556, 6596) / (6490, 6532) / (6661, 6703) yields -0.067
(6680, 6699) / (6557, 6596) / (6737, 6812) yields -0.041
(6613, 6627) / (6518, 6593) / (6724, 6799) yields 0.064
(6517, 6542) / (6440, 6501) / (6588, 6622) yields 0.051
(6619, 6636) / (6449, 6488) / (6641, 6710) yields 0.078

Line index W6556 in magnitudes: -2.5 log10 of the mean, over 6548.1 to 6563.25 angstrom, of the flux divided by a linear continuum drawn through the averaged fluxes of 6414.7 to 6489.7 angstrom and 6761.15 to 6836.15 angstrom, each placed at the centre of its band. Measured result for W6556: -0.090 mag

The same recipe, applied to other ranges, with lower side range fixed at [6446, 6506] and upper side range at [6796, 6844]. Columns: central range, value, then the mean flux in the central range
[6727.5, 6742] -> 0.01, 32.7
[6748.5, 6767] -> -0.07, 35.3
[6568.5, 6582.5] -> -0.02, 34.5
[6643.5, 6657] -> -0.07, 35.5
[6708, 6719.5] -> 0.02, 32.6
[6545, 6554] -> 0.03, 33.1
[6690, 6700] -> -0.04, 34.6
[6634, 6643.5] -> -0.04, 34.8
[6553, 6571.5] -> -0.11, 37.6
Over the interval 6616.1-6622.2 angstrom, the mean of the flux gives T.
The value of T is 33.9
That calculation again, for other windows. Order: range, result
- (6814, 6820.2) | 34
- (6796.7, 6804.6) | 29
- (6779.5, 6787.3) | 33.8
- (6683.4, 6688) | 36.3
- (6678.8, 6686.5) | 37.5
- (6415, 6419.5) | 33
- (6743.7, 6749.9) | 35.1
